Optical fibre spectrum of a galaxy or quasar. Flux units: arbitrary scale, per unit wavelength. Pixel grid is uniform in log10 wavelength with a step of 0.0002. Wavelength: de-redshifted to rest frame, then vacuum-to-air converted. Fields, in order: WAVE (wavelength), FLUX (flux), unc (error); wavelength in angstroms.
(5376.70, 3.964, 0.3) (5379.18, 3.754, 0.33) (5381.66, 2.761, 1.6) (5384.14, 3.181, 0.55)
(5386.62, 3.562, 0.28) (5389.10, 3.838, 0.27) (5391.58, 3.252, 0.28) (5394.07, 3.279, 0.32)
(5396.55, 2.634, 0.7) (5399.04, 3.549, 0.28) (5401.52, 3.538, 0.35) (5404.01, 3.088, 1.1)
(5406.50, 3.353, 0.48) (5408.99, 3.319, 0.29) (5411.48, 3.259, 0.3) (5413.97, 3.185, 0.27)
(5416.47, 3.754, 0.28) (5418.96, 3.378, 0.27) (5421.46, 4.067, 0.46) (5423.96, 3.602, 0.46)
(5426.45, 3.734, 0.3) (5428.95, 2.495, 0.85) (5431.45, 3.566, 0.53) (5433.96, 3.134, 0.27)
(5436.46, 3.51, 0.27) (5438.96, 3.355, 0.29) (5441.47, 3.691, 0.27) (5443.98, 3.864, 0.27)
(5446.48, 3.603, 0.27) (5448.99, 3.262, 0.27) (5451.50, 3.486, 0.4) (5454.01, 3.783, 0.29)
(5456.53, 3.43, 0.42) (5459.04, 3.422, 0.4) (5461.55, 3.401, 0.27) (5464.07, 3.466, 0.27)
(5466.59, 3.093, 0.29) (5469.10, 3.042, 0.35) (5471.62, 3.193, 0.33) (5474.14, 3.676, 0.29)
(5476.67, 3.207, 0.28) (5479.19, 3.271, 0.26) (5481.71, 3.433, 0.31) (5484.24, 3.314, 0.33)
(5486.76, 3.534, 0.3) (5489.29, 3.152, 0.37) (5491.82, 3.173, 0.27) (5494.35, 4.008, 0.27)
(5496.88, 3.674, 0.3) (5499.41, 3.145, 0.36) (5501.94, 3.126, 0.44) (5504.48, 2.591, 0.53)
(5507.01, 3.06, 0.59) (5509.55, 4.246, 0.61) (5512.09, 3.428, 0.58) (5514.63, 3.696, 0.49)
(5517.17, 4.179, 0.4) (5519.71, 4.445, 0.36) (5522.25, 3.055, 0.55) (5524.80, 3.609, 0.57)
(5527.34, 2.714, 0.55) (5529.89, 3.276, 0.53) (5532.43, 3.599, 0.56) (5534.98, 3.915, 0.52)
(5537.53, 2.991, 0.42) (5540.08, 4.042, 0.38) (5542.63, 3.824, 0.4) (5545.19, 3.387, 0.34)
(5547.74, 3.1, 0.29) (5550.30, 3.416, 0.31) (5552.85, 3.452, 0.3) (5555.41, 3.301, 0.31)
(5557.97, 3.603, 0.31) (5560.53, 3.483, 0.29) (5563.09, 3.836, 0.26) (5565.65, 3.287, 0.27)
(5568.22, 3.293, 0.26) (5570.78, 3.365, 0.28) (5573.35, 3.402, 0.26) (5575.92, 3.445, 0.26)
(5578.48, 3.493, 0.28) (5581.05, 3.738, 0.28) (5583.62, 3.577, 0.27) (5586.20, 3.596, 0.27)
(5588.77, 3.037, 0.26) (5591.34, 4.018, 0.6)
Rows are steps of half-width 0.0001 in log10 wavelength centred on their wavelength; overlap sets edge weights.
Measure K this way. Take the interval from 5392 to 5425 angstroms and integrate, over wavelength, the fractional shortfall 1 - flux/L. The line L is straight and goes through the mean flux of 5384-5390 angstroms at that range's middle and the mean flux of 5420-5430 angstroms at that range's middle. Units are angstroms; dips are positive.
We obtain 1.36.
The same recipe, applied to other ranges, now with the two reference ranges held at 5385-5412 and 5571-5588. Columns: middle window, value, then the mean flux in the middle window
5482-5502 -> 0.1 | 3.41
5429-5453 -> -0.5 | 3.45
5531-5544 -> -0.7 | 3.67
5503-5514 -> 0.3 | 3.35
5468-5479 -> 0.4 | 3.28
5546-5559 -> 0.4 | 3.37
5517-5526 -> -0.8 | 3.78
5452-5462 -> -0.4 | 3.52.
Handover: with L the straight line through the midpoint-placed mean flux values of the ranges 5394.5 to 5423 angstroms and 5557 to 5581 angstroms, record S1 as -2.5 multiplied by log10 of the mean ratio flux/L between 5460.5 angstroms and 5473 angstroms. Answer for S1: 0.06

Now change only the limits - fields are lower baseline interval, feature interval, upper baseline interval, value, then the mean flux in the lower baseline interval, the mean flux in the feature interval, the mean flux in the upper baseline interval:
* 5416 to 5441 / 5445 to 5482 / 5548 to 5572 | 0.02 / 3.46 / 3.39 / 3.43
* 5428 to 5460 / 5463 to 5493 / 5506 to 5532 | 0.07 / 3.44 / 3.3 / 3.58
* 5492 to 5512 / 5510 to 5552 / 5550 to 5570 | -0.04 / 3.4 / 3.56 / 3.46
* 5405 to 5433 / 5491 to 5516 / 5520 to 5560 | 0.01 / 3.42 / 3.42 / 3.45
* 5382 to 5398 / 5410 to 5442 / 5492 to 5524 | -0.03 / 3.26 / 3.43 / 3.54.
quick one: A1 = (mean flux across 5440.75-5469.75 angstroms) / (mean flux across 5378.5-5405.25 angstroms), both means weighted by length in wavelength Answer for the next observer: 1.0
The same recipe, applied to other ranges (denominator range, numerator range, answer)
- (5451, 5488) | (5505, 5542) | 1.06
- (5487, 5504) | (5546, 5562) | 1.01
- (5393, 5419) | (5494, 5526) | 1.07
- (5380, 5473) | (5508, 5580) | 1.04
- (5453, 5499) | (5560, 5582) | 1.02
